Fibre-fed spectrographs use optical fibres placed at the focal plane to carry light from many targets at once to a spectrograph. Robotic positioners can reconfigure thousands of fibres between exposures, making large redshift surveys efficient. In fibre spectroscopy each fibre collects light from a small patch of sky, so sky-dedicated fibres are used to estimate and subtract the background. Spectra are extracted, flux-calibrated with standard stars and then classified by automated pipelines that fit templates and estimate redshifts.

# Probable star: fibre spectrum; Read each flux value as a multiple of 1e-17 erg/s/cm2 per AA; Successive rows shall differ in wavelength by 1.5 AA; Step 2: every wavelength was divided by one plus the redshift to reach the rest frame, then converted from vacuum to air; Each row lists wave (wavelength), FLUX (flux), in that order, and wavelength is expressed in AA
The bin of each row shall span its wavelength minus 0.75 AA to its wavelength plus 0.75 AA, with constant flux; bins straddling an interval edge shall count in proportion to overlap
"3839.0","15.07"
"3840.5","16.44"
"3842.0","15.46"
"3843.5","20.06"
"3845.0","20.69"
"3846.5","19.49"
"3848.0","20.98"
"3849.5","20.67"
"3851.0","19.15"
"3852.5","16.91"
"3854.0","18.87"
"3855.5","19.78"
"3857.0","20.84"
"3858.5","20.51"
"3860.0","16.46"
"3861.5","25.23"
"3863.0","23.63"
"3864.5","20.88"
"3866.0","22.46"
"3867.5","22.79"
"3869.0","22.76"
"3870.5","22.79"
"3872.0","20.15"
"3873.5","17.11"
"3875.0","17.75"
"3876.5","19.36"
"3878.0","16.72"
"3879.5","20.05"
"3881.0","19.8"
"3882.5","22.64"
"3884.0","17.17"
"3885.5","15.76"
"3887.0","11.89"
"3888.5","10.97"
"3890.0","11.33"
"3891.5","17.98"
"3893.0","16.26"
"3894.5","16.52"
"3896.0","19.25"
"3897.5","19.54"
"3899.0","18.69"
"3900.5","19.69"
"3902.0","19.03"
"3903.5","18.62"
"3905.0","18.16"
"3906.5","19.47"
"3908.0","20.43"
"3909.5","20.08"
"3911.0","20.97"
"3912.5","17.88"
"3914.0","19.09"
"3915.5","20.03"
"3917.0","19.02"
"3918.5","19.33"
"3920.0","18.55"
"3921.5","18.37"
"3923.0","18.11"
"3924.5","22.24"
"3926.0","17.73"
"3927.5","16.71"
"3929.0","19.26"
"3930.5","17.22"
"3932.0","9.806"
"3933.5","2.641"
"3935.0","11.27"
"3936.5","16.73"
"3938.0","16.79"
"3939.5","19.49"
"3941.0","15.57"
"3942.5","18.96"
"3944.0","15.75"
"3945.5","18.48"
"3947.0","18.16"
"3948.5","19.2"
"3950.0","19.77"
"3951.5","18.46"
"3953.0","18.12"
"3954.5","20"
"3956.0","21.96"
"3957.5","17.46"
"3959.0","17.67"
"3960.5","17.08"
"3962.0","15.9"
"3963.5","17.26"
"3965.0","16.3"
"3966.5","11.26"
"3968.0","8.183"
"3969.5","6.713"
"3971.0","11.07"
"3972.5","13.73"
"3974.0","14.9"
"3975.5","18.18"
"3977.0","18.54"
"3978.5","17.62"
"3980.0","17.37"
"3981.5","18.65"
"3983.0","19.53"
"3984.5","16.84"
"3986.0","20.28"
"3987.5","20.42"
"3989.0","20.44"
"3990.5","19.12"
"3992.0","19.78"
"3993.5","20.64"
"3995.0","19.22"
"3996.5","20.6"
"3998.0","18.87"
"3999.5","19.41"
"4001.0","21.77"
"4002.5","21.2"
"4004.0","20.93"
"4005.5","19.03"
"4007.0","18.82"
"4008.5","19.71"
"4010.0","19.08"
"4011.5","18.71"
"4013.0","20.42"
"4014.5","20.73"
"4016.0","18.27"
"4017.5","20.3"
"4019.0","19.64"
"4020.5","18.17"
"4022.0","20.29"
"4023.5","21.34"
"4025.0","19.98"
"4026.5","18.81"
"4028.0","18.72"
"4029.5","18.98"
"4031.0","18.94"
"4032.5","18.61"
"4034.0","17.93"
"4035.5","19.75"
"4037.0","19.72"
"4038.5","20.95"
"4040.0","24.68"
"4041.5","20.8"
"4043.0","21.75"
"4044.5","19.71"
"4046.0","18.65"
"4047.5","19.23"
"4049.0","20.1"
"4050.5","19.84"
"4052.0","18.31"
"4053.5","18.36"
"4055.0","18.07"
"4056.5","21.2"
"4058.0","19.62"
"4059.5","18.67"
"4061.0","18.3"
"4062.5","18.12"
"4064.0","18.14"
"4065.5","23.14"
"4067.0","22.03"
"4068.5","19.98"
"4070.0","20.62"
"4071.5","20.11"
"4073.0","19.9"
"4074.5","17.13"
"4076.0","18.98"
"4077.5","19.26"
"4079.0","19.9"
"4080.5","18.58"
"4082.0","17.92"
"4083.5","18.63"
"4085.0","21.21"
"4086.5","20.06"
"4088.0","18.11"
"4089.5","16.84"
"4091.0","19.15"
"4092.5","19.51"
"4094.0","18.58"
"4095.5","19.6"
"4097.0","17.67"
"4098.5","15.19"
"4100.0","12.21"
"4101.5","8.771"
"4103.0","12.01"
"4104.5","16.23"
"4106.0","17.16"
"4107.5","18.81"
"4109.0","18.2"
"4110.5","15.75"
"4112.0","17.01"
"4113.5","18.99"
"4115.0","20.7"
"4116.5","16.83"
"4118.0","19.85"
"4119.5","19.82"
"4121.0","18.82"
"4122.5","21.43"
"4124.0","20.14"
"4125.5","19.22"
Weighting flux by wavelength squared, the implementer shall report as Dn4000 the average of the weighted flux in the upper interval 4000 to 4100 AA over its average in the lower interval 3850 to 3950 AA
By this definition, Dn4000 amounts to 1.1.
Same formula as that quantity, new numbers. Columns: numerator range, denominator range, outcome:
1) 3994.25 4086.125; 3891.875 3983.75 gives 1.21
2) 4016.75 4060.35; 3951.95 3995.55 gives 1.19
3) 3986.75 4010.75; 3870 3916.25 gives 1.16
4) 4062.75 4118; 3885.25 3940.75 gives 1.16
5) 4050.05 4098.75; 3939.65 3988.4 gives 1.20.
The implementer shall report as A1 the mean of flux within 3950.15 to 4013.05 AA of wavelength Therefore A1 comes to 17.9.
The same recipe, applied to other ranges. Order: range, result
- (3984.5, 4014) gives 19.8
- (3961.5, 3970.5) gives 12.5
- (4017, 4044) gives 20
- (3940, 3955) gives 18.2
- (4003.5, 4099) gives 19.4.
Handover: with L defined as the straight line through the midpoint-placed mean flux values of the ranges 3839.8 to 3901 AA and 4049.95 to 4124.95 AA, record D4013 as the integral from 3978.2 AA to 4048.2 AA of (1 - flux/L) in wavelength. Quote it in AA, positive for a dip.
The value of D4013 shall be -4.0 AA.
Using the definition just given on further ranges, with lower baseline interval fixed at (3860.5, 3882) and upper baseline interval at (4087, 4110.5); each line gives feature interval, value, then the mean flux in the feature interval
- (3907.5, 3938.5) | 4.1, 17.2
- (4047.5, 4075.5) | -3.7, 19.5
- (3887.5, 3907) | 2.9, 17.2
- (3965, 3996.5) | 3.4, 16.7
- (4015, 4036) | -1.6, 19.3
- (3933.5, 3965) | 3.3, 17.3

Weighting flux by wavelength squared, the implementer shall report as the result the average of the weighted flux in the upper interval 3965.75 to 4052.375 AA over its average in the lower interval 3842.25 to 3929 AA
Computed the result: 1.0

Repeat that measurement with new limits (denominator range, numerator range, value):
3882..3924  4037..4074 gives 1.20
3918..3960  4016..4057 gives 1.20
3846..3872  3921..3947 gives 0.81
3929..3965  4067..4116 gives 1.15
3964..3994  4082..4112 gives 1.10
